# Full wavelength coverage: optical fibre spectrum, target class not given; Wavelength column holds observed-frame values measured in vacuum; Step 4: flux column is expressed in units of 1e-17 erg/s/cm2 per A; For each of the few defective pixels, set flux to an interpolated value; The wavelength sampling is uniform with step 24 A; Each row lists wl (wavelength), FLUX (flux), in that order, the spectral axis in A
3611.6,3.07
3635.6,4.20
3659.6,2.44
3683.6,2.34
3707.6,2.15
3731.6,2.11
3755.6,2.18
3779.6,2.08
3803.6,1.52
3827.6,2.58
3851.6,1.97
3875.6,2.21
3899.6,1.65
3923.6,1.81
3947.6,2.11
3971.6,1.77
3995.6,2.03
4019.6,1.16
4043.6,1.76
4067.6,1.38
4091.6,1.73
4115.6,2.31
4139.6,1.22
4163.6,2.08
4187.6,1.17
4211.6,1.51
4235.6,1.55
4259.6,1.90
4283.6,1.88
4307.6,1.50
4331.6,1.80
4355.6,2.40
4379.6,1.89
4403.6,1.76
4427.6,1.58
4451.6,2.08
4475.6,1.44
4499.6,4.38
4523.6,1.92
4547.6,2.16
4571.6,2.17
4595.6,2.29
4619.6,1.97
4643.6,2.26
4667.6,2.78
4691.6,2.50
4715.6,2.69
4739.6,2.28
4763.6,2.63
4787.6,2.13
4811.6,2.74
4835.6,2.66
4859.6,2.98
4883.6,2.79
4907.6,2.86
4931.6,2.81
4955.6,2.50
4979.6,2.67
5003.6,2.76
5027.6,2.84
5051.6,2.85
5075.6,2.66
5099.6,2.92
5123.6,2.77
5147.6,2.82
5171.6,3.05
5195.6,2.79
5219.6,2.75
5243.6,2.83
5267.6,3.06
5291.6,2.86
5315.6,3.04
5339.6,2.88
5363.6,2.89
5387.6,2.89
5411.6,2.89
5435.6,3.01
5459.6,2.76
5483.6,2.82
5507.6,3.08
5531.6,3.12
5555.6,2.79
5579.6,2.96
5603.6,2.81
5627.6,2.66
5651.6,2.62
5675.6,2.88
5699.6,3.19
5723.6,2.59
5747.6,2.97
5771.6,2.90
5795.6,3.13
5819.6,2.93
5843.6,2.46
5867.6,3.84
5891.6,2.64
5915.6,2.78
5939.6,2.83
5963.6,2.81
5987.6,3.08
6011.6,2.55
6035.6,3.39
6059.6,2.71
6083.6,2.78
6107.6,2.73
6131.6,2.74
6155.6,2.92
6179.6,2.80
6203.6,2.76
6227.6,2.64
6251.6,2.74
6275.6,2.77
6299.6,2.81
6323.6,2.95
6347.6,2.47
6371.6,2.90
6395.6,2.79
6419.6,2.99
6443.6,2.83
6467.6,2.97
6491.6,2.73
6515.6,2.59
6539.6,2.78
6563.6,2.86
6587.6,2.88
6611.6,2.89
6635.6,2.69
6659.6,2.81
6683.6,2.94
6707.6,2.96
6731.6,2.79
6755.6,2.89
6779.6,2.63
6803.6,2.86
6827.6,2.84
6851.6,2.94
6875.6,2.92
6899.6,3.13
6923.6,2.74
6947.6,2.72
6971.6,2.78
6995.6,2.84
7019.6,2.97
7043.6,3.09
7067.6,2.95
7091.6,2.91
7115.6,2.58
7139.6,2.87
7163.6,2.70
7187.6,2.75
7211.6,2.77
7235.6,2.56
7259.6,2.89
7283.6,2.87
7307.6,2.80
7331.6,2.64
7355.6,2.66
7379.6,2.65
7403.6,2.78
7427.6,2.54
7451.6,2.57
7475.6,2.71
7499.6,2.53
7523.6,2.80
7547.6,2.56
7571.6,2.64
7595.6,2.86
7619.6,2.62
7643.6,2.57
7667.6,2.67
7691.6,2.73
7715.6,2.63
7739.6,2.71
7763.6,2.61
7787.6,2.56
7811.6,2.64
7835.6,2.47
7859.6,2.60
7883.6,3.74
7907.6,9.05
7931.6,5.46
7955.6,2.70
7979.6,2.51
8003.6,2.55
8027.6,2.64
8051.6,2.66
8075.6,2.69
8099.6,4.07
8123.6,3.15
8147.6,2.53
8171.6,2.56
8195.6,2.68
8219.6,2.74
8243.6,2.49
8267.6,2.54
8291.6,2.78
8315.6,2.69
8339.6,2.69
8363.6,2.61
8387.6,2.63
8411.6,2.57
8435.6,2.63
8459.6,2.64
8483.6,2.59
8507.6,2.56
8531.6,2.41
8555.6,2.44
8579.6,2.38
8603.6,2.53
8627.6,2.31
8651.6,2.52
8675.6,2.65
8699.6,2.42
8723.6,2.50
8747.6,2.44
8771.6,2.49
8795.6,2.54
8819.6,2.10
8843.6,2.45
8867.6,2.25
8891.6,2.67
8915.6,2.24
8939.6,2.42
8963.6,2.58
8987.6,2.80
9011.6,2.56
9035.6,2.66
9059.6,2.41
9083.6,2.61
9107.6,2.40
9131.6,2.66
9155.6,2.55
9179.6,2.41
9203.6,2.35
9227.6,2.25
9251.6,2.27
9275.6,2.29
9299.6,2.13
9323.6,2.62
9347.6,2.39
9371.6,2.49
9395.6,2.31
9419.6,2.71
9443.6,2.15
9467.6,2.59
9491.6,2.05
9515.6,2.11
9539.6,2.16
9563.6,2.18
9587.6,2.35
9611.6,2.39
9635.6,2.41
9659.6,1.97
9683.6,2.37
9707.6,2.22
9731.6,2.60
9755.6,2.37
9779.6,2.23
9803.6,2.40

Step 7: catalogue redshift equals 0.20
